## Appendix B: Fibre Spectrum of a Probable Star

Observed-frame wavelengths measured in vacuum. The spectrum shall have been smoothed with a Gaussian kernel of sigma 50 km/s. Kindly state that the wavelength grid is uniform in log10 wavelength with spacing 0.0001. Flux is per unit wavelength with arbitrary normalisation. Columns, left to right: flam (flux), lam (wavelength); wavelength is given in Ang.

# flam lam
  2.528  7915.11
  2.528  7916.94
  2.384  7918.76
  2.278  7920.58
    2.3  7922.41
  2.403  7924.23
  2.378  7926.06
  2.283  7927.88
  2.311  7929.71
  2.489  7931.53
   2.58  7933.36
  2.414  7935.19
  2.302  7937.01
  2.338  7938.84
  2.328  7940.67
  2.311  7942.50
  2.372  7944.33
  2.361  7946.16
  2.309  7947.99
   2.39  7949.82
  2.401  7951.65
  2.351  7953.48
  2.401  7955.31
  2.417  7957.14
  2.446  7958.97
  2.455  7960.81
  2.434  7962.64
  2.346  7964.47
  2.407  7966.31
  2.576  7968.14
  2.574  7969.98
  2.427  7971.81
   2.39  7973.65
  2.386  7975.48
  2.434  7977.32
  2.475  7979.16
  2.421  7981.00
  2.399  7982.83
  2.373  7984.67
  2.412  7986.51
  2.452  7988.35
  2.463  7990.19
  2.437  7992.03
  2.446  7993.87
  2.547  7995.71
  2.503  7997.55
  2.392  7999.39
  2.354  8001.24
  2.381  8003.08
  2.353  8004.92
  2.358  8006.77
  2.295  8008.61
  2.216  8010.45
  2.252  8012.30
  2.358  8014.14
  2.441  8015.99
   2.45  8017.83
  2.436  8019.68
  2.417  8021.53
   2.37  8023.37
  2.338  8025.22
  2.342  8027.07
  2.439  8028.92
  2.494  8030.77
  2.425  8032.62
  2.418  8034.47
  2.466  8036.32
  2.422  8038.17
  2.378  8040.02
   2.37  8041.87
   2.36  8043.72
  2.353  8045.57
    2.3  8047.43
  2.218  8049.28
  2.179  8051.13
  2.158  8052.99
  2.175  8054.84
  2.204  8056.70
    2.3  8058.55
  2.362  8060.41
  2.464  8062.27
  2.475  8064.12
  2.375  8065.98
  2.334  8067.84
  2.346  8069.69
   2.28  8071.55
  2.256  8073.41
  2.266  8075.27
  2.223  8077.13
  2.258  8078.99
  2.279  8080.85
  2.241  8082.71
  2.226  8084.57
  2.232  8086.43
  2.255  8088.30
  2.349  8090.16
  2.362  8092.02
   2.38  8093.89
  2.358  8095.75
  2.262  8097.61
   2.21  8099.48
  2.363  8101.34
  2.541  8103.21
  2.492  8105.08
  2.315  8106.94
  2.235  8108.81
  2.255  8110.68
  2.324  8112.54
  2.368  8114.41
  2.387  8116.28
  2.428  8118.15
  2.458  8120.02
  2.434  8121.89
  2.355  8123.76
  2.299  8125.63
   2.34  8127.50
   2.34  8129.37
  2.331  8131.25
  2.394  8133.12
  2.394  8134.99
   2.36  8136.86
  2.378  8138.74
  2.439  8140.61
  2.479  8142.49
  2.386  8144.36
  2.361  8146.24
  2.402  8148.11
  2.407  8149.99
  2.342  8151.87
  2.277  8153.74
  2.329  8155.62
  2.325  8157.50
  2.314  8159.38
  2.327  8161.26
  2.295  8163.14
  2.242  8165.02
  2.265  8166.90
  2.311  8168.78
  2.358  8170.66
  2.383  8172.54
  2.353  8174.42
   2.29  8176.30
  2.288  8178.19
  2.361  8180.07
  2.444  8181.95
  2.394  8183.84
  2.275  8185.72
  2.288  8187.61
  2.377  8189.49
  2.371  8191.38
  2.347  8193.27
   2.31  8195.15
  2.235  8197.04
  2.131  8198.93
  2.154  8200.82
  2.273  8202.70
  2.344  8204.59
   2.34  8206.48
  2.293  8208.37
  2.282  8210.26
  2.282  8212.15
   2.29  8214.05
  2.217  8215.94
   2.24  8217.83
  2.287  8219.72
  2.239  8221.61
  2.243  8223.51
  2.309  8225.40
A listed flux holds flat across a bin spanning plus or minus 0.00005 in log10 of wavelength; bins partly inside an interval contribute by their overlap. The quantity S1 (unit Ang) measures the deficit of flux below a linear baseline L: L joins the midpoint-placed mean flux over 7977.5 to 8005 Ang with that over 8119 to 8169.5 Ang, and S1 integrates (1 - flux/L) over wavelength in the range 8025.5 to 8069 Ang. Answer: 1.0 Ang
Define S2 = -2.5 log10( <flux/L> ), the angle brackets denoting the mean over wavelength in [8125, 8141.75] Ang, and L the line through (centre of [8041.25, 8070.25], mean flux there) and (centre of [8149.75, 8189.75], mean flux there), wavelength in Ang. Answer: -0.02 mag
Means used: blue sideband 2.31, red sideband 2.33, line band 2.37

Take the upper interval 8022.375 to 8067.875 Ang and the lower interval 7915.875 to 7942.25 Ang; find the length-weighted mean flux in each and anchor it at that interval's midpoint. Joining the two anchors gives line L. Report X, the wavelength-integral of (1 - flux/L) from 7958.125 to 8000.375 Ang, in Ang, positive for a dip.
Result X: -1.4 Ang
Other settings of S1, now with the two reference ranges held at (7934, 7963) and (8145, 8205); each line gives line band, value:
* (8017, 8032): -0.3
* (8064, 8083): 0.4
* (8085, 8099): 0.2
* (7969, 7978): -0.3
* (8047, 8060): 0.7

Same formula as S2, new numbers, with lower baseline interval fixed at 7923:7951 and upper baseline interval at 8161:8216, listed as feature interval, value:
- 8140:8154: -0.03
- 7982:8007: -0.03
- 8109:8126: -0.02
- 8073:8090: 0.04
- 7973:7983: -0.03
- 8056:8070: -0.01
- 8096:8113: 0.00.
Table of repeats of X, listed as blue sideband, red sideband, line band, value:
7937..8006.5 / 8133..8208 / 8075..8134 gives 0.69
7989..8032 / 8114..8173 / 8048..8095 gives 1.79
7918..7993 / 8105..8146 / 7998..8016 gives 0.39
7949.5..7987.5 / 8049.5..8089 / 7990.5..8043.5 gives -0.94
